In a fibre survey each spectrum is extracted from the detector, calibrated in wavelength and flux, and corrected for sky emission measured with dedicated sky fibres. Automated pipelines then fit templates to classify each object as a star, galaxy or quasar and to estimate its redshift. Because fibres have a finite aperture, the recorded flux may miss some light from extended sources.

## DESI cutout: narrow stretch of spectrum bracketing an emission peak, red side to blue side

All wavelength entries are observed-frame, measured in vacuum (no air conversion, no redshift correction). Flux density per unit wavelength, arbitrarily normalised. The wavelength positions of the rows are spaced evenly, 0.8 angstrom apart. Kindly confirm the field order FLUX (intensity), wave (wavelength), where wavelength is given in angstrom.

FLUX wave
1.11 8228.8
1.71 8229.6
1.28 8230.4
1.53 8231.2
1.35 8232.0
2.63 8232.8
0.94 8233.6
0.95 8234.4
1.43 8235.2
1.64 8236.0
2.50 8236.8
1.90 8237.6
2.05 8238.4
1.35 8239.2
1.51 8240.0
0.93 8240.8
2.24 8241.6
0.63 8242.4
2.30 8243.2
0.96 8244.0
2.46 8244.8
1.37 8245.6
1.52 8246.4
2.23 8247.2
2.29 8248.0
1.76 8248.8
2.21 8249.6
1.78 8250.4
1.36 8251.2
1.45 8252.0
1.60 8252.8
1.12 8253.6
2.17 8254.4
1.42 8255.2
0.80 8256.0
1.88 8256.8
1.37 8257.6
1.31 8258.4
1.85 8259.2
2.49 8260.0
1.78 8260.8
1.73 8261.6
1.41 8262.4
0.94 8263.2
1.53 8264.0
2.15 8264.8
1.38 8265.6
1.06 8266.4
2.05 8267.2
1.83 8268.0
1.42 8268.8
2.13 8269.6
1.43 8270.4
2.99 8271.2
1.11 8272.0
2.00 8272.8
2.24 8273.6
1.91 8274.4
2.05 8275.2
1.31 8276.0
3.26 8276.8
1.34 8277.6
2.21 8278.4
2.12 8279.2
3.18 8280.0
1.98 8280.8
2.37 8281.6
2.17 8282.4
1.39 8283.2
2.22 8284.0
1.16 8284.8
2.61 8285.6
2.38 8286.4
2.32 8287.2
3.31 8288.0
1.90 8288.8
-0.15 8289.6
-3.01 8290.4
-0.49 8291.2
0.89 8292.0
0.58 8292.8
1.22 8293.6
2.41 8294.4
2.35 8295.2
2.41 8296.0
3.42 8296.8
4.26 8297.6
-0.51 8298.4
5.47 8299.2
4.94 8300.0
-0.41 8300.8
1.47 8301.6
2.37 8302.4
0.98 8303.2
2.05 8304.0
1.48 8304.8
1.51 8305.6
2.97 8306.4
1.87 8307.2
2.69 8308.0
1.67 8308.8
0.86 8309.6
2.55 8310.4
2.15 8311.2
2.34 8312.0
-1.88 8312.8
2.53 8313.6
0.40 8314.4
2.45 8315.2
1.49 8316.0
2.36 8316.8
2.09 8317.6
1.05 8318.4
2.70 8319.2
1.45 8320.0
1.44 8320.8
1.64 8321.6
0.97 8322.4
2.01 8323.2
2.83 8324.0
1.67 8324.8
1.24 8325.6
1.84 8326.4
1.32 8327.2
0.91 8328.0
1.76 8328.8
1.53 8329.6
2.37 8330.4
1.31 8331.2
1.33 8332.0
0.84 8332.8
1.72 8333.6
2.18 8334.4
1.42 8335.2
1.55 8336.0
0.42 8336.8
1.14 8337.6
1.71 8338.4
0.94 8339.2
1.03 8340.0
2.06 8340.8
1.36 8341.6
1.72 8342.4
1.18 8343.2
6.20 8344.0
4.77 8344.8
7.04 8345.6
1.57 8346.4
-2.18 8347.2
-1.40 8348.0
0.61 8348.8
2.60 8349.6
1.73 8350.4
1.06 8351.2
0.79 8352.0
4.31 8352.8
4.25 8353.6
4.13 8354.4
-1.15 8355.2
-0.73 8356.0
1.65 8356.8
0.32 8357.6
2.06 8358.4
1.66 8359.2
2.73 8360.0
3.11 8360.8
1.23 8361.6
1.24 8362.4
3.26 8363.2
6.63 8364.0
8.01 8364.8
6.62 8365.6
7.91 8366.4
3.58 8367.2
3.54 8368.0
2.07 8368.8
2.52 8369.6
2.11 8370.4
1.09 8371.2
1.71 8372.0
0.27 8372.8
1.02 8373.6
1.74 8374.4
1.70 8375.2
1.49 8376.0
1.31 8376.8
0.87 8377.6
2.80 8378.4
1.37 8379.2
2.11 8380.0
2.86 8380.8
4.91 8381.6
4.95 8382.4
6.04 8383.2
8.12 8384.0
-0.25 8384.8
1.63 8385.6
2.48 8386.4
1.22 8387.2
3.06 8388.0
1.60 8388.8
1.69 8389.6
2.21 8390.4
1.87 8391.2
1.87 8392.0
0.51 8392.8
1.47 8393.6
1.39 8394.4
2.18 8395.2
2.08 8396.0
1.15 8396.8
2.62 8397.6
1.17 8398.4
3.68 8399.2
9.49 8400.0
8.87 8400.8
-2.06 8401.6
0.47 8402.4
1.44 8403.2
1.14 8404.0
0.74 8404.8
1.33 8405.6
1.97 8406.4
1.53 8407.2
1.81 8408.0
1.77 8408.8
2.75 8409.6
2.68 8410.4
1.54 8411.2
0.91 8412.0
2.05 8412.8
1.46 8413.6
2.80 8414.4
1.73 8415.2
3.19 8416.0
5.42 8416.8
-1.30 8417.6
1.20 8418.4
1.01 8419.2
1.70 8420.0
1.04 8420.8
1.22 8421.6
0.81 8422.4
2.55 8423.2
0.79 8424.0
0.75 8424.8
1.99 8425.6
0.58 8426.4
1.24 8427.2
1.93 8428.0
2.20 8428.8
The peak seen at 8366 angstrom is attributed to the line [S II]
